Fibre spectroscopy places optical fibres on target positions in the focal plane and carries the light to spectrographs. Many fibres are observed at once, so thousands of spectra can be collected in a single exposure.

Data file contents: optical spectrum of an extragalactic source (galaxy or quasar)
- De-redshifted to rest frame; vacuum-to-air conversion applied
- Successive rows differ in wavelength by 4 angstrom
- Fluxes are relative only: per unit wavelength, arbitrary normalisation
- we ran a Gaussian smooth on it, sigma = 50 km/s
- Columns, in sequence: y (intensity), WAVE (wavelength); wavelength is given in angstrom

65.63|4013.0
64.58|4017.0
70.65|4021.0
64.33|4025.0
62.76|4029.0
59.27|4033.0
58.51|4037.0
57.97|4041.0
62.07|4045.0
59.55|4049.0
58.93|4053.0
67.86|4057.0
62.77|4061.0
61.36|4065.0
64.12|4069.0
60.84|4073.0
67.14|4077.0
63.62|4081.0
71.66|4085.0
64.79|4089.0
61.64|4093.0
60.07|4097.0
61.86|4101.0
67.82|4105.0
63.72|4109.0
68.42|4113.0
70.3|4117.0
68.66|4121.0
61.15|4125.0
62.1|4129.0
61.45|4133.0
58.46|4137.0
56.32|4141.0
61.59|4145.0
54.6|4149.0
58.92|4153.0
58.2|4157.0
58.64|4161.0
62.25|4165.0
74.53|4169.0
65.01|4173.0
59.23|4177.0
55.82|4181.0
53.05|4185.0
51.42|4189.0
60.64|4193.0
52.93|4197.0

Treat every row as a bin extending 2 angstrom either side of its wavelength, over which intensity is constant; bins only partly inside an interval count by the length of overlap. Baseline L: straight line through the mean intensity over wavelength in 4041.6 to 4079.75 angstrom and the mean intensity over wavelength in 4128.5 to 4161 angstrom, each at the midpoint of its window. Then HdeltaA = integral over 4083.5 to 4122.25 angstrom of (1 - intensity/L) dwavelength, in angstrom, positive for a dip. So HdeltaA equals -3.26 angstrom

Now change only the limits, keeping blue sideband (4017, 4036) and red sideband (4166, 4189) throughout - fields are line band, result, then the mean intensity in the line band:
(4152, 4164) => 0.44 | 58.9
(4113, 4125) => -1.15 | 67.9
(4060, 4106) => -0.86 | 63.9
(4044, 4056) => 0.53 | 60.7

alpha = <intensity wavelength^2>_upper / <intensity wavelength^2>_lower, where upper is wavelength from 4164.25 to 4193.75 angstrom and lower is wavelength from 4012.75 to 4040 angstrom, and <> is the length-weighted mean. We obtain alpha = 1.02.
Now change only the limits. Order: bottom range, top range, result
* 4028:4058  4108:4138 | 1.11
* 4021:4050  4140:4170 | 1.04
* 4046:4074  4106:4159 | 1.03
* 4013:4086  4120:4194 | 1.00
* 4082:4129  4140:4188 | 0.94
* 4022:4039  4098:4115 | 1.09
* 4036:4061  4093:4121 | 1.10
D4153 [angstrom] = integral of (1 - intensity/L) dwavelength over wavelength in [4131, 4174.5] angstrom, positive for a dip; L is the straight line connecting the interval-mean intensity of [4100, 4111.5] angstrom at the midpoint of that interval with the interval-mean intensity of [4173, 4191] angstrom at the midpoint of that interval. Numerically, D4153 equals -1.1 angstrom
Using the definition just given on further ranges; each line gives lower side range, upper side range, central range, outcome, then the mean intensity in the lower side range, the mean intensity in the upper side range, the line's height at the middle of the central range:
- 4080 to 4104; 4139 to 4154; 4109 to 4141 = -1.85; 64.1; 57.8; 60.3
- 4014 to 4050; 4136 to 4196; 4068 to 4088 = -1.39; 62.4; 59.2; 61.3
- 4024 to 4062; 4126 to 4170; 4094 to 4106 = -0.39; 61.3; 60.3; 60.8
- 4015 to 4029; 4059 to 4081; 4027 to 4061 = 1.97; 66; 63.3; 64.7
